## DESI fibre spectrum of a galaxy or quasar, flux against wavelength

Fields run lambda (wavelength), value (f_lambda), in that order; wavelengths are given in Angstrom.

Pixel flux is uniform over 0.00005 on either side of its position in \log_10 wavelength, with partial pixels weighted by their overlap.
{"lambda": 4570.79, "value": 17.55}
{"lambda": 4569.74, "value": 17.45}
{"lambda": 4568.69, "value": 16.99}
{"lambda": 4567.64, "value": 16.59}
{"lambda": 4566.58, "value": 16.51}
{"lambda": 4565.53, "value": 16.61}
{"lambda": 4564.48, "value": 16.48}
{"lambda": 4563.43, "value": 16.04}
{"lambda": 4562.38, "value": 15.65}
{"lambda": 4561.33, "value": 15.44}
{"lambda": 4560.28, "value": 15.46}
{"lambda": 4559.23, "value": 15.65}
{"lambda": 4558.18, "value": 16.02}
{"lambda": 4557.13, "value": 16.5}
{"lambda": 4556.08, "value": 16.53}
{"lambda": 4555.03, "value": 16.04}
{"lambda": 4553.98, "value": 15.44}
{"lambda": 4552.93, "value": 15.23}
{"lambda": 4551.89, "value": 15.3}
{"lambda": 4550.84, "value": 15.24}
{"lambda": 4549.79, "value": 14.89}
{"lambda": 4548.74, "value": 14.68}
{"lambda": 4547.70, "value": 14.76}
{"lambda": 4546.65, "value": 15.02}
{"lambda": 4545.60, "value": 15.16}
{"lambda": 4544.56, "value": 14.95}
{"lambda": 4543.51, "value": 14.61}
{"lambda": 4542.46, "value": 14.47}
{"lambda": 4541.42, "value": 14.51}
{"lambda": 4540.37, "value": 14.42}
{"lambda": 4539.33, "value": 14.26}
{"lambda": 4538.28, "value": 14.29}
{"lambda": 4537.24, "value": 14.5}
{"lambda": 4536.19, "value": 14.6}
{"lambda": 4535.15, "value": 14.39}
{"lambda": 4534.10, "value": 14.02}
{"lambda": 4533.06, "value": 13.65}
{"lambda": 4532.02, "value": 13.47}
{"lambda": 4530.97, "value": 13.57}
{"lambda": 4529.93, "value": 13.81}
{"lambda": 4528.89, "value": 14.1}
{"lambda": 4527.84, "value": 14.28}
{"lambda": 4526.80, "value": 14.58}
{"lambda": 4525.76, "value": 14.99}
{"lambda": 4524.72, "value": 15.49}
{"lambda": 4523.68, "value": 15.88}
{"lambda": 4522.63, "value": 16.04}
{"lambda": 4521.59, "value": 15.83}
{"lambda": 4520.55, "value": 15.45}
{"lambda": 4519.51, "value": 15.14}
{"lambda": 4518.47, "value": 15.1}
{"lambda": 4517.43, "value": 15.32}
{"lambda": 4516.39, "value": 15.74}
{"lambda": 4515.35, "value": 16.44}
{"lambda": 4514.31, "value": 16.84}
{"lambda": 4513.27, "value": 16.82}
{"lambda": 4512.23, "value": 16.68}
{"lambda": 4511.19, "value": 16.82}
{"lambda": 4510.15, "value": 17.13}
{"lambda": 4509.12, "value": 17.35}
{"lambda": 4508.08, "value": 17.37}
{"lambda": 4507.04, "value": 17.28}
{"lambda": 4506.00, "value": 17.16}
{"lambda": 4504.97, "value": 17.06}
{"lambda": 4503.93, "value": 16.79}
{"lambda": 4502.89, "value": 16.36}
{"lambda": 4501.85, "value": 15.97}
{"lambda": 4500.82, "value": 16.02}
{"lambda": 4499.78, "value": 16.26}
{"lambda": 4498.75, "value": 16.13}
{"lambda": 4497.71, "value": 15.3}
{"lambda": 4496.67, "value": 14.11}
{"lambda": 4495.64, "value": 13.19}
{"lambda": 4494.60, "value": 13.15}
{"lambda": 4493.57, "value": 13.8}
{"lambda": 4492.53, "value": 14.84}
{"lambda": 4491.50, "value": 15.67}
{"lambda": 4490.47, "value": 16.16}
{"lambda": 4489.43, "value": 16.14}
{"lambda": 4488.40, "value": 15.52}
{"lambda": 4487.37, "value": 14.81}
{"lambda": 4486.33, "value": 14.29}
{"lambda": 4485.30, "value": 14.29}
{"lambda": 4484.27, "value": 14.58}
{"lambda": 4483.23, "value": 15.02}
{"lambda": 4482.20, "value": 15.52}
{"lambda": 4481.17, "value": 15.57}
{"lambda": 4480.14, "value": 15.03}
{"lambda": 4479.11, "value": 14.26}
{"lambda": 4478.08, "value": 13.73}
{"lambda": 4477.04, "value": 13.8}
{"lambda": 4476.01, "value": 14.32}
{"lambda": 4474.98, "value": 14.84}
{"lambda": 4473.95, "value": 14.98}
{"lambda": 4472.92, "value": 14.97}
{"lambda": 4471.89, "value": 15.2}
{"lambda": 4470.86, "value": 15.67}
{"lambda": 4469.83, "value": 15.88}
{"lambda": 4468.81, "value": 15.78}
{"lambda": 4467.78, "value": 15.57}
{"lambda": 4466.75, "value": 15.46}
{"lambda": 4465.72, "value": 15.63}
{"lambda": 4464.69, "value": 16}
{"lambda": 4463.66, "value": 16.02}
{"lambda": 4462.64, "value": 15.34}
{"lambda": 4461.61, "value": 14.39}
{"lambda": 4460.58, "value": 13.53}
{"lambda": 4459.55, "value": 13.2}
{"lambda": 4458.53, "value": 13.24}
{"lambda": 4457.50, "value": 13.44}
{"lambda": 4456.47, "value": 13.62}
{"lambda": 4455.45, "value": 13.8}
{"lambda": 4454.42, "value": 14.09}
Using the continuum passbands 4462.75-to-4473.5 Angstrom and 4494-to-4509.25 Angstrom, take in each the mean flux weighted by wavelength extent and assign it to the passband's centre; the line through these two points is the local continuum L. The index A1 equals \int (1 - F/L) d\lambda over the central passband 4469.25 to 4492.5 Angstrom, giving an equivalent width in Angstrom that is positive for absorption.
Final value 1.1 Angstrom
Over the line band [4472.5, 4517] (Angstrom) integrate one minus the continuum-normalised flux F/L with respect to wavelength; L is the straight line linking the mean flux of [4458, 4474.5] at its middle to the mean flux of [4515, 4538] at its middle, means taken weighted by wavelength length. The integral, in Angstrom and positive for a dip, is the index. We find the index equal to -1.79 Angstrom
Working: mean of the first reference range 15.1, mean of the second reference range 14.8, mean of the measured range 15.5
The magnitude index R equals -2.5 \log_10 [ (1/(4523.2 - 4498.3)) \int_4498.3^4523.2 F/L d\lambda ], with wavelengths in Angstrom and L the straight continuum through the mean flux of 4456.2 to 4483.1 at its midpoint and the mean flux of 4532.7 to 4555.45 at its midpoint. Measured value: -0.111 mag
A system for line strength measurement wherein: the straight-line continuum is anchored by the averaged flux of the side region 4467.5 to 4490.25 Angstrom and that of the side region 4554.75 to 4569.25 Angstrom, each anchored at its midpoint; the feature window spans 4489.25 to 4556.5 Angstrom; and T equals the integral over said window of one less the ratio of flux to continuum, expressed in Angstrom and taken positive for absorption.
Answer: 1.2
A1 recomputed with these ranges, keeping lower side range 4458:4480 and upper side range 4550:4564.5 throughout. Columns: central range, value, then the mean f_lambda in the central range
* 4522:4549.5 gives 1.7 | 14.6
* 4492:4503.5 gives 0.1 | 15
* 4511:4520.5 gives -0.4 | 16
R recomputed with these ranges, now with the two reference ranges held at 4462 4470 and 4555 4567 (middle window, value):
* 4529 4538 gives 0.14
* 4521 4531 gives 0.07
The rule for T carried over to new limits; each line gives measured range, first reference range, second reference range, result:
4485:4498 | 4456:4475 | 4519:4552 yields 0.09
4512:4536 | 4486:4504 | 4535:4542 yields -0.62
